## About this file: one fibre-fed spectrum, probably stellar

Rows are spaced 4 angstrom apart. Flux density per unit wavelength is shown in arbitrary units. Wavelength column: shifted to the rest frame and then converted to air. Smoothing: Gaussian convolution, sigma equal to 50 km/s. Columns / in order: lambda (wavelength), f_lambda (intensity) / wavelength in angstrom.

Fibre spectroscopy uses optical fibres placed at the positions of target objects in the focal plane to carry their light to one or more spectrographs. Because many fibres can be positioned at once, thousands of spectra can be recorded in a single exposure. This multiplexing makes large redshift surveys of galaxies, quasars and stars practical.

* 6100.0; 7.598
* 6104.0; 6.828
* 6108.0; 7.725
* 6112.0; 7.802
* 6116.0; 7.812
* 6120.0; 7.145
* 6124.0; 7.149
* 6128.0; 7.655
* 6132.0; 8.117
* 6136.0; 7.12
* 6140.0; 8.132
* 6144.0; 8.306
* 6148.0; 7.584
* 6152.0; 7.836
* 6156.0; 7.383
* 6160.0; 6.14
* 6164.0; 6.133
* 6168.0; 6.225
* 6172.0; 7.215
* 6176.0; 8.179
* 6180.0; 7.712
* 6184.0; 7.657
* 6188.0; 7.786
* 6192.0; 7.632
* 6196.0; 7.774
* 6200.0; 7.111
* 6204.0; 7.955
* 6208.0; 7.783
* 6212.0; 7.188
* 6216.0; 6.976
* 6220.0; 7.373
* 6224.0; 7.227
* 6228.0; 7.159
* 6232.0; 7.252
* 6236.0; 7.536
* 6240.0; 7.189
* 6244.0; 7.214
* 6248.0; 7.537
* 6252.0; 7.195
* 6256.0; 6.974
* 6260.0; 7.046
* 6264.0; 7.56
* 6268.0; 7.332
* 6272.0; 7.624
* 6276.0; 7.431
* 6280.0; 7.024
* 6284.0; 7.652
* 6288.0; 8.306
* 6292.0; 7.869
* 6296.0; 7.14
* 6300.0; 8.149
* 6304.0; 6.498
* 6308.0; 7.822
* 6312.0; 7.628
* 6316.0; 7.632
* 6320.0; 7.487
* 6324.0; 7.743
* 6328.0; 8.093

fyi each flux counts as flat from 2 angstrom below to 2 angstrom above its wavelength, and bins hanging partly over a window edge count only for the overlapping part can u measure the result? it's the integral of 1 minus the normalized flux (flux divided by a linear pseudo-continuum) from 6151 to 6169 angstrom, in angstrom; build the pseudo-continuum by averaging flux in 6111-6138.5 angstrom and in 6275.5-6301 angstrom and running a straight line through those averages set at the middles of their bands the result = 2.03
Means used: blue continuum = 7.54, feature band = 6.71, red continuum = 7.65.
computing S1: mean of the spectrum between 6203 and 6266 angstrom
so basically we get 7.31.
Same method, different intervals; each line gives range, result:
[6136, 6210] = 7.47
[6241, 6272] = 7.29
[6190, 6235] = 7.41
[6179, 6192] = 7.71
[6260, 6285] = 7.4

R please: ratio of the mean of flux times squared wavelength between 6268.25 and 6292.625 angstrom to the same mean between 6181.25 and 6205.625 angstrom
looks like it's 1.0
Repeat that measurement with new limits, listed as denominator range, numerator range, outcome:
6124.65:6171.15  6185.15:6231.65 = 1.04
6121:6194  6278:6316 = 1.06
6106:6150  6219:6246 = 0.98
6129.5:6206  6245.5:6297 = 1.03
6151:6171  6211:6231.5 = 1.09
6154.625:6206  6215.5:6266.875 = 1.01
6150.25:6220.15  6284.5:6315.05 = 1.08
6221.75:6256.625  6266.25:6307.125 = 1.05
